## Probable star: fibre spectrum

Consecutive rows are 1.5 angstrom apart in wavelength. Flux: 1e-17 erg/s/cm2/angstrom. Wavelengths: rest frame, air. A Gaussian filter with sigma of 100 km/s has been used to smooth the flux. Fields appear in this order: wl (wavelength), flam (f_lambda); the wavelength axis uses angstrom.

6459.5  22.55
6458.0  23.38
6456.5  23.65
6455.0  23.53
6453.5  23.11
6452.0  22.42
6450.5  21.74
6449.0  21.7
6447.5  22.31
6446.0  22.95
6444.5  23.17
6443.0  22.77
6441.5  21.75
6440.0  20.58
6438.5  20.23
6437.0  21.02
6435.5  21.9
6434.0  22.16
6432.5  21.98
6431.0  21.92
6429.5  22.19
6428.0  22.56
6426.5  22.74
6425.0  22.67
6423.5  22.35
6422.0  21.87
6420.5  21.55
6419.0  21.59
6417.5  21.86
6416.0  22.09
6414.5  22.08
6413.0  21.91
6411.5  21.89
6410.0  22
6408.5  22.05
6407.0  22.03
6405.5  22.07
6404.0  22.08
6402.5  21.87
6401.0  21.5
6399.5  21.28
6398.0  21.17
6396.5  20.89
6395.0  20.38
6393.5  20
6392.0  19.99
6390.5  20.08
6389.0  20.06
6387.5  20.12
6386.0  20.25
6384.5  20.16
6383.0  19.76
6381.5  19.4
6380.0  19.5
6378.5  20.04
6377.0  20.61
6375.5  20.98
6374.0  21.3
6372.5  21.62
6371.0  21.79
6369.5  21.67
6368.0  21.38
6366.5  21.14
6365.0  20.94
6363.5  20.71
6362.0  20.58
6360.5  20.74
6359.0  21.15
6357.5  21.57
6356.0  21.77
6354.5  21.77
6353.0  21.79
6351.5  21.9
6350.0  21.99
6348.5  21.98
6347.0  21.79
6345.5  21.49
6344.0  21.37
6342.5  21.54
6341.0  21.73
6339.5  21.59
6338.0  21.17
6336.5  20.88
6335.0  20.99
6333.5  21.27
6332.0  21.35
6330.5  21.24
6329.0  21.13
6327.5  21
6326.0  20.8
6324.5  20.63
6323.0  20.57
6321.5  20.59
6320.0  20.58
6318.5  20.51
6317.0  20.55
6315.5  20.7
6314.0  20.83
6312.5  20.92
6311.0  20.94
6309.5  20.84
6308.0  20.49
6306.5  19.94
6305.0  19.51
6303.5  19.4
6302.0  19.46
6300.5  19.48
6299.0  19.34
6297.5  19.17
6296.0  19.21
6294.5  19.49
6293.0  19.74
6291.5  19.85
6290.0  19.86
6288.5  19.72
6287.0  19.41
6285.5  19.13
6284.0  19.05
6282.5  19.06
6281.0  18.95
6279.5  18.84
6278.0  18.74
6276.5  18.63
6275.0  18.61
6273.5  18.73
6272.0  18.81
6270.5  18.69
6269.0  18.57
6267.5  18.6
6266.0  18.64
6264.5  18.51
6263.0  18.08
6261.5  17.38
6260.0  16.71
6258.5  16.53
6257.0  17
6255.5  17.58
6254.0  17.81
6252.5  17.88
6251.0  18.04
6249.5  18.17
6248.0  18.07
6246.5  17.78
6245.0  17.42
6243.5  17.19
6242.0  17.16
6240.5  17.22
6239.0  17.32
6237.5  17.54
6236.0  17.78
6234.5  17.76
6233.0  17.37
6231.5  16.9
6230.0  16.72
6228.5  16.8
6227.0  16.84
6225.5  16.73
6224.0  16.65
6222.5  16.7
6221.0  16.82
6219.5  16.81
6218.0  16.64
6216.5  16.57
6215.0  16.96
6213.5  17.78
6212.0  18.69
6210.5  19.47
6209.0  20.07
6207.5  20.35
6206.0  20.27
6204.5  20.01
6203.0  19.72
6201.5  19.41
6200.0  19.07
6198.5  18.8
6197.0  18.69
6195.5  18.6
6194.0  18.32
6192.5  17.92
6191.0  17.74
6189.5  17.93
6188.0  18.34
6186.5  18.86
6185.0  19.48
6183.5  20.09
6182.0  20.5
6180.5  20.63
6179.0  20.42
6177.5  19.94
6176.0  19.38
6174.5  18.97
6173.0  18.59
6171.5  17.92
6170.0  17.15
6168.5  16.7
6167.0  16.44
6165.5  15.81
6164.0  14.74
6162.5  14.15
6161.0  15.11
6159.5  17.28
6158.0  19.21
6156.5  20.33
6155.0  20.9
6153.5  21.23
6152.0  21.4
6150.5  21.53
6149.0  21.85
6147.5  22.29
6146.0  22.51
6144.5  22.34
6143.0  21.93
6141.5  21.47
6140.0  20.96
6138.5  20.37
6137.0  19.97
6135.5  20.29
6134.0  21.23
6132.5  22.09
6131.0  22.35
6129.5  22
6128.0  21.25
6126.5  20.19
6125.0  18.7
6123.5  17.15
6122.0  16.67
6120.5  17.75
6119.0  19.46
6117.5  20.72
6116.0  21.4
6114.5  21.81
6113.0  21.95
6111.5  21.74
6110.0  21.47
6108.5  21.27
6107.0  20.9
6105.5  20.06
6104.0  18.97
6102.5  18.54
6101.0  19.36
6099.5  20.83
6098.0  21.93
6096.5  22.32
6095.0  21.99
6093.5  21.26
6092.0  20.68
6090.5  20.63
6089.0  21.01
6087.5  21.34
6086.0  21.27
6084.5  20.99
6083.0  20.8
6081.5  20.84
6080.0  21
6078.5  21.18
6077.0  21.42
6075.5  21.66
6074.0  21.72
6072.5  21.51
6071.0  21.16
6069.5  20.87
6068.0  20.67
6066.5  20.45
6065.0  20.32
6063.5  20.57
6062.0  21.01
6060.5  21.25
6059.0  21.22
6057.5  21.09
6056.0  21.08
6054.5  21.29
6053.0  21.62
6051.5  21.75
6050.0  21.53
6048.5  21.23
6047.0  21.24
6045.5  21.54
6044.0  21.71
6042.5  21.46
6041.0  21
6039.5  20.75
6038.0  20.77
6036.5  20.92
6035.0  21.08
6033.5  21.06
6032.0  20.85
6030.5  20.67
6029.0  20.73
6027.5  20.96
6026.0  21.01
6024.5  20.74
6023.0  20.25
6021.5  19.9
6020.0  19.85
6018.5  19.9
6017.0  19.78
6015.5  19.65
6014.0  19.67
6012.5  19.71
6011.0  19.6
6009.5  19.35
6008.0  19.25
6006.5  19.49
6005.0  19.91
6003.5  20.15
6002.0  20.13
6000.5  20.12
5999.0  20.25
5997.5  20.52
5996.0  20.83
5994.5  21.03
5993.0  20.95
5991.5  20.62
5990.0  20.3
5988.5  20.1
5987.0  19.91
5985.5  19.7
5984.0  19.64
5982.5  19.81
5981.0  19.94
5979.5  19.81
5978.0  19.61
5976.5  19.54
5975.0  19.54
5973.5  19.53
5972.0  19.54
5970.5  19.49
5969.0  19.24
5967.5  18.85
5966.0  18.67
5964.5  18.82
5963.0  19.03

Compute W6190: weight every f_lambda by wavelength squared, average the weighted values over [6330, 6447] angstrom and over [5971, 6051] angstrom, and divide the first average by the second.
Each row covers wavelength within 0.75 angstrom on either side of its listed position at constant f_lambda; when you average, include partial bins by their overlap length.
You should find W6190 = 1.19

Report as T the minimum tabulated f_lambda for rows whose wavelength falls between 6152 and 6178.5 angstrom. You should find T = 14.15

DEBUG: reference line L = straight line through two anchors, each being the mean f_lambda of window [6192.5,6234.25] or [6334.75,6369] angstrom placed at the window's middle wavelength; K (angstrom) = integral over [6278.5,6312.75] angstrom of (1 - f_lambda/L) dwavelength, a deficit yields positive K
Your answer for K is 0.7 angstrom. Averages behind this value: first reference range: 18.1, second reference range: 21.4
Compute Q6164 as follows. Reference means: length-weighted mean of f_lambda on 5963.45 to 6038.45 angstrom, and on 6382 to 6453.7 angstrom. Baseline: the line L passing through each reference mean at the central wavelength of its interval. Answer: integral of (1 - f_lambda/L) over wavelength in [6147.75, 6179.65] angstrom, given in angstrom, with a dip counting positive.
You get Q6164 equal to 3.17 angstrom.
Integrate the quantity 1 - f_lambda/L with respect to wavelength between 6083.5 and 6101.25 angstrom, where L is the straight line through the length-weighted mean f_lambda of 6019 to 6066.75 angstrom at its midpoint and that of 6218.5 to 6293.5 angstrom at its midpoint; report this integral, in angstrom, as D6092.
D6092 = -0.80 angstrom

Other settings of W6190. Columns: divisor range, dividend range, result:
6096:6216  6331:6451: 1.18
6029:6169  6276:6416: 1.09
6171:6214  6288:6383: 1.13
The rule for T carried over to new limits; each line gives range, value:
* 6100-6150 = 16.67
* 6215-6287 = 16.53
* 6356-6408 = 19.4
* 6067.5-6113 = 18.54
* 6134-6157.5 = 19.97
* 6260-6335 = 16.71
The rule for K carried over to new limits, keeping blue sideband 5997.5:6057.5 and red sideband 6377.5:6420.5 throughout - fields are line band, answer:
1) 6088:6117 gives -0.42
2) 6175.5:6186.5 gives 0.40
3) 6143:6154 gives -0.63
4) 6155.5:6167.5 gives 2.32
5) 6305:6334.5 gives 0.23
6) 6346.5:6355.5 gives -0.39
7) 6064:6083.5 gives -0.40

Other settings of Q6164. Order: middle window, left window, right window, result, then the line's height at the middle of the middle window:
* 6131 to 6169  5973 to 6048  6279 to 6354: 1.2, 20.4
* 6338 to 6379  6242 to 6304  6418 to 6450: -2.0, 20.4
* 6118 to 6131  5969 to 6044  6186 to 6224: -0.2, 19.1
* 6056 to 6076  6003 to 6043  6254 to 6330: -0.9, 20.2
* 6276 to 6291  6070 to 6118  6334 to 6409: 1.4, 21.1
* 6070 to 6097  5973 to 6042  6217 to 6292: -2.4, 19.5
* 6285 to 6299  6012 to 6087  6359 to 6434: 1.1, 21.2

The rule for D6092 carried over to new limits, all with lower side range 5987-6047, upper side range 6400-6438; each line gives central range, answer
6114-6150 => 0.31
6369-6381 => 0.51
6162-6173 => 2.44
